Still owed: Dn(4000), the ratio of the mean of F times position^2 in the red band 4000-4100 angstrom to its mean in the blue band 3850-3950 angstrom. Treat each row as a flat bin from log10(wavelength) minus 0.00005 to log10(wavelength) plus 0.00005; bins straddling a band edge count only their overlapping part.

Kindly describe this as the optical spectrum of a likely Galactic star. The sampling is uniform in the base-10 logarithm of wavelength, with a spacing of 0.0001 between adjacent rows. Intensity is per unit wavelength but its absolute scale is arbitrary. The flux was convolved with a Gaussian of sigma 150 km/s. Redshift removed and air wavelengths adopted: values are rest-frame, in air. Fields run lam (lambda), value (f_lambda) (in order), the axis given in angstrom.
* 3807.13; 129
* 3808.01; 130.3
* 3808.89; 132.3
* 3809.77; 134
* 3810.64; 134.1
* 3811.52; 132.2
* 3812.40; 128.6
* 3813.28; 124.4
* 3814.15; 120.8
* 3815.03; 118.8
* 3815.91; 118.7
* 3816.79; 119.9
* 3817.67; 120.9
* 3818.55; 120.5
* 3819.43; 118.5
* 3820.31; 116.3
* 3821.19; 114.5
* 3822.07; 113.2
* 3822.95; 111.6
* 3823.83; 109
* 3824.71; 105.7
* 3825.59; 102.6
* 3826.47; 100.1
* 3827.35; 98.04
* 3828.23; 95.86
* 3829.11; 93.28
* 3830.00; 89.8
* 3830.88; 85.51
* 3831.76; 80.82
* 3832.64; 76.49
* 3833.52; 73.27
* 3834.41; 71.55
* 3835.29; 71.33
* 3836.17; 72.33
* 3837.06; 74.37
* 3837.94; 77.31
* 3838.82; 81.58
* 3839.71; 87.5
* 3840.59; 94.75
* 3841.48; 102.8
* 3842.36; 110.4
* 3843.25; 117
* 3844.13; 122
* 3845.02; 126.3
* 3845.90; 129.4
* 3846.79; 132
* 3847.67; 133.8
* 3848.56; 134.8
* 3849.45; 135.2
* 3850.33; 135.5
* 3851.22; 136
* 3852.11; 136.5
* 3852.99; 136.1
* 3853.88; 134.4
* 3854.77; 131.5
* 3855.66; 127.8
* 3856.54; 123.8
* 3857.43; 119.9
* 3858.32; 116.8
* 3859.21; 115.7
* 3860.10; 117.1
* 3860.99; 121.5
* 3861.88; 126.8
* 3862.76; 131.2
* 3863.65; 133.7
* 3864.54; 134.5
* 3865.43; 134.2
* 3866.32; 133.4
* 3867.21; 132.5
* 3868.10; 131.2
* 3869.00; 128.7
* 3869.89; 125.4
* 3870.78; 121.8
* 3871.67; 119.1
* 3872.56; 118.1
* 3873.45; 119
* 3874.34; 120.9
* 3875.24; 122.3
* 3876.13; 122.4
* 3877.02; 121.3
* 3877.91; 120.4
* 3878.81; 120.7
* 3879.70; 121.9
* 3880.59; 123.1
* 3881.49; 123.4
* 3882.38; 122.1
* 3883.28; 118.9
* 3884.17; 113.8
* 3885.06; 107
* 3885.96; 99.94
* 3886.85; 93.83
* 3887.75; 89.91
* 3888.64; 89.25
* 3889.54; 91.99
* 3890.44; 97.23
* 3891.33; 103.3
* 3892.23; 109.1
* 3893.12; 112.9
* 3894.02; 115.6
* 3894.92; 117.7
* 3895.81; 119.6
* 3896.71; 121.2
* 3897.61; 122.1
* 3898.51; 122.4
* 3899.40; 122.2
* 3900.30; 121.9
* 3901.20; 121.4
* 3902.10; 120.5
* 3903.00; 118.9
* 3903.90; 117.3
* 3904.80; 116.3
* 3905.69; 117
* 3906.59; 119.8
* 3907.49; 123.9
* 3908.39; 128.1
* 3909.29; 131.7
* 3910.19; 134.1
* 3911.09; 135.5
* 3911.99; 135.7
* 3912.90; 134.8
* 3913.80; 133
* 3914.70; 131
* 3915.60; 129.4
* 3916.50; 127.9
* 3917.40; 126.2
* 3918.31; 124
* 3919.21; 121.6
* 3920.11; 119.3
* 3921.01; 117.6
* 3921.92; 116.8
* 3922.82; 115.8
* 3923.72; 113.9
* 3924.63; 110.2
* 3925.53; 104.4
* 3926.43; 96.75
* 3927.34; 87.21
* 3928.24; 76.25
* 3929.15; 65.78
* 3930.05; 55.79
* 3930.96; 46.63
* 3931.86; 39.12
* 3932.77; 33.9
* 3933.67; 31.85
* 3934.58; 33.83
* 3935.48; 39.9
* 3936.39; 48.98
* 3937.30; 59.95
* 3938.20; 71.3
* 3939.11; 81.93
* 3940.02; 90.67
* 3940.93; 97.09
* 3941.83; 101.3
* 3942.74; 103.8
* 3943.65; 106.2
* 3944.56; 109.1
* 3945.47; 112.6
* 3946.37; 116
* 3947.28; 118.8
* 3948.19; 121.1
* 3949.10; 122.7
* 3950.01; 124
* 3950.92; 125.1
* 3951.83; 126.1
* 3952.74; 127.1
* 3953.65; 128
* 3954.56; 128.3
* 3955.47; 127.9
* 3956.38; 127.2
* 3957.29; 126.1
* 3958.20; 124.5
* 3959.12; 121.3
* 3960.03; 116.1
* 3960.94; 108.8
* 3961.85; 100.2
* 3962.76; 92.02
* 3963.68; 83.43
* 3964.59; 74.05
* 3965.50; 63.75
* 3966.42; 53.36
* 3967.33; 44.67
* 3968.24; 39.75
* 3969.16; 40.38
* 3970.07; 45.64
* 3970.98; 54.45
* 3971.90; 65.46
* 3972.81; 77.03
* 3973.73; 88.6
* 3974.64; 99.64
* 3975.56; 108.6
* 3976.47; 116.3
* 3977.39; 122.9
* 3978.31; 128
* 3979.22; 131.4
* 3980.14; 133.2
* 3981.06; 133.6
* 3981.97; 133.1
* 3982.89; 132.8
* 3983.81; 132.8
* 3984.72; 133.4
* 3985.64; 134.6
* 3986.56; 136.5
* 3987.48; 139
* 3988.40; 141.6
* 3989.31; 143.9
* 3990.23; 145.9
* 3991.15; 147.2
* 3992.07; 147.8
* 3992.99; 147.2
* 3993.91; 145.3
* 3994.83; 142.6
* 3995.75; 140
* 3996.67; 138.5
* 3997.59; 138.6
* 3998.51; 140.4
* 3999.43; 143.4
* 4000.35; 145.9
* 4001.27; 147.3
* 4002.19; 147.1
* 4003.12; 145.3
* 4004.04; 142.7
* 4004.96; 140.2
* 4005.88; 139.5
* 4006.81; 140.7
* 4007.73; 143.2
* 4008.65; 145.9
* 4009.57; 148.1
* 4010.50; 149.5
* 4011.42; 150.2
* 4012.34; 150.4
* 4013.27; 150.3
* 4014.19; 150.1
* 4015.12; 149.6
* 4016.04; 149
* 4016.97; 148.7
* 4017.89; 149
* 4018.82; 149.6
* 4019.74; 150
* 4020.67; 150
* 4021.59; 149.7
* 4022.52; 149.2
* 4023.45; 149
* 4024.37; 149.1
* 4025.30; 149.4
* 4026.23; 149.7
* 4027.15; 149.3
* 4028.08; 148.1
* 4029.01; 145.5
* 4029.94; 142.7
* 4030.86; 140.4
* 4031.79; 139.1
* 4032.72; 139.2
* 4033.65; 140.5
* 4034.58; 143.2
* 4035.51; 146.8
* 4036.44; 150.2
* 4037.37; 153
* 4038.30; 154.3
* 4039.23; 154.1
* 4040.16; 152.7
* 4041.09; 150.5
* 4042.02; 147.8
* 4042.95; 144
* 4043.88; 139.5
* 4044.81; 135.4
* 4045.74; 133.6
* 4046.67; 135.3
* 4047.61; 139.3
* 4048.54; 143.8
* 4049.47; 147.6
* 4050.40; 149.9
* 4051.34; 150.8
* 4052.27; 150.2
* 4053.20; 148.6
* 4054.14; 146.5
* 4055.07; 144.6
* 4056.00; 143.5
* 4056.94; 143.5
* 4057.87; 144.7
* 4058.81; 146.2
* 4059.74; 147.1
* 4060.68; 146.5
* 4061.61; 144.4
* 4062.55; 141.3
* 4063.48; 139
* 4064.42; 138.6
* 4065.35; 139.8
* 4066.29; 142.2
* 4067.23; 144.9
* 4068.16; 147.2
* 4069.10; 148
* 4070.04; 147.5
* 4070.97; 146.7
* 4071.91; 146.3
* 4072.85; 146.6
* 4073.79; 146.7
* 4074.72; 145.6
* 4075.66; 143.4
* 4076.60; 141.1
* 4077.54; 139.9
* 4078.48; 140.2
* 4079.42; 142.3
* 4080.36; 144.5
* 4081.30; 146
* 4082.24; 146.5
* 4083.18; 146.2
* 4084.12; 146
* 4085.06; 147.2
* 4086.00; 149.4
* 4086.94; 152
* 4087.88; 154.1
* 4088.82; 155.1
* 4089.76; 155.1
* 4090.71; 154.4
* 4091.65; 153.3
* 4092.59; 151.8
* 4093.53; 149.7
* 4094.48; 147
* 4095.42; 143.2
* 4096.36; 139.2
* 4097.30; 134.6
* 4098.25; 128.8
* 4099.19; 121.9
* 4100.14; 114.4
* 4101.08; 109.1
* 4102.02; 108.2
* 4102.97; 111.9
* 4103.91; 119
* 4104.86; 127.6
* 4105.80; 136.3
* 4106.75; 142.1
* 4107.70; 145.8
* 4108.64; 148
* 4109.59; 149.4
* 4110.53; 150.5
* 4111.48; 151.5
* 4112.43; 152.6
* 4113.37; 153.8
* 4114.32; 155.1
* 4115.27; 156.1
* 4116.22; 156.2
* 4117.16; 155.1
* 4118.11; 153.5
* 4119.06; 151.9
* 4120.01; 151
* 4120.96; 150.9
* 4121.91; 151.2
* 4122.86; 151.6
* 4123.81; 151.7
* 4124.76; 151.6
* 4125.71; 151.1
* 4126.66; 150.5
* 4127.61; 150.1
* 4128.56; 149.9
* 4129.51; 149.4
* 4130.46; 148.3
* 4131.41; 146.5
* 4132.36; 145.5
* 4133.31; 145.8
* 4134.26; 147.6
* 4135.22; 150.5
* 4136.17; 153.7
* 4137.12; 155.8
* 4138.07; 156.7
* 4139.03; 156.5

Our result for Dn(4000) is 1.41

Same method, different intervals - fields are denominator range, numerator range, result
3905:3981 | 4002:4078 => 1.53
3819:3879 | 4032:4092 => 1.43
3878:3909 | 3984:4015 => 1.33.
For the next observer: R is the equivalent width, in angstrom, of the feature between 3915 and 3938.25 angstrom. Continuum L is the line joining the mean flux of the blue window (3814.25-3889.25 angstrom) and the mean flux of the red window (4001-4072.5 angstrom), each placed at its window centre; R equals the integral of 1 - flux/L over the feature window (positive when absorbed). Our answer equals 7.5 angstrom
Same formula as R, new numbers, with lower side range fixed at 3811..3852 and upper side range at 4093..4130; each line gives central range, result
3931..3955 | 5.99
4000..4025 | -3.26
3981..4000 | -1.85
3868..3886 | -1.12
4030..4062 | -2.51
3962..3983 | 6.09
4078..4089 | -0.62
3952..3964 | 0.65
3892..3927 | -1.13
